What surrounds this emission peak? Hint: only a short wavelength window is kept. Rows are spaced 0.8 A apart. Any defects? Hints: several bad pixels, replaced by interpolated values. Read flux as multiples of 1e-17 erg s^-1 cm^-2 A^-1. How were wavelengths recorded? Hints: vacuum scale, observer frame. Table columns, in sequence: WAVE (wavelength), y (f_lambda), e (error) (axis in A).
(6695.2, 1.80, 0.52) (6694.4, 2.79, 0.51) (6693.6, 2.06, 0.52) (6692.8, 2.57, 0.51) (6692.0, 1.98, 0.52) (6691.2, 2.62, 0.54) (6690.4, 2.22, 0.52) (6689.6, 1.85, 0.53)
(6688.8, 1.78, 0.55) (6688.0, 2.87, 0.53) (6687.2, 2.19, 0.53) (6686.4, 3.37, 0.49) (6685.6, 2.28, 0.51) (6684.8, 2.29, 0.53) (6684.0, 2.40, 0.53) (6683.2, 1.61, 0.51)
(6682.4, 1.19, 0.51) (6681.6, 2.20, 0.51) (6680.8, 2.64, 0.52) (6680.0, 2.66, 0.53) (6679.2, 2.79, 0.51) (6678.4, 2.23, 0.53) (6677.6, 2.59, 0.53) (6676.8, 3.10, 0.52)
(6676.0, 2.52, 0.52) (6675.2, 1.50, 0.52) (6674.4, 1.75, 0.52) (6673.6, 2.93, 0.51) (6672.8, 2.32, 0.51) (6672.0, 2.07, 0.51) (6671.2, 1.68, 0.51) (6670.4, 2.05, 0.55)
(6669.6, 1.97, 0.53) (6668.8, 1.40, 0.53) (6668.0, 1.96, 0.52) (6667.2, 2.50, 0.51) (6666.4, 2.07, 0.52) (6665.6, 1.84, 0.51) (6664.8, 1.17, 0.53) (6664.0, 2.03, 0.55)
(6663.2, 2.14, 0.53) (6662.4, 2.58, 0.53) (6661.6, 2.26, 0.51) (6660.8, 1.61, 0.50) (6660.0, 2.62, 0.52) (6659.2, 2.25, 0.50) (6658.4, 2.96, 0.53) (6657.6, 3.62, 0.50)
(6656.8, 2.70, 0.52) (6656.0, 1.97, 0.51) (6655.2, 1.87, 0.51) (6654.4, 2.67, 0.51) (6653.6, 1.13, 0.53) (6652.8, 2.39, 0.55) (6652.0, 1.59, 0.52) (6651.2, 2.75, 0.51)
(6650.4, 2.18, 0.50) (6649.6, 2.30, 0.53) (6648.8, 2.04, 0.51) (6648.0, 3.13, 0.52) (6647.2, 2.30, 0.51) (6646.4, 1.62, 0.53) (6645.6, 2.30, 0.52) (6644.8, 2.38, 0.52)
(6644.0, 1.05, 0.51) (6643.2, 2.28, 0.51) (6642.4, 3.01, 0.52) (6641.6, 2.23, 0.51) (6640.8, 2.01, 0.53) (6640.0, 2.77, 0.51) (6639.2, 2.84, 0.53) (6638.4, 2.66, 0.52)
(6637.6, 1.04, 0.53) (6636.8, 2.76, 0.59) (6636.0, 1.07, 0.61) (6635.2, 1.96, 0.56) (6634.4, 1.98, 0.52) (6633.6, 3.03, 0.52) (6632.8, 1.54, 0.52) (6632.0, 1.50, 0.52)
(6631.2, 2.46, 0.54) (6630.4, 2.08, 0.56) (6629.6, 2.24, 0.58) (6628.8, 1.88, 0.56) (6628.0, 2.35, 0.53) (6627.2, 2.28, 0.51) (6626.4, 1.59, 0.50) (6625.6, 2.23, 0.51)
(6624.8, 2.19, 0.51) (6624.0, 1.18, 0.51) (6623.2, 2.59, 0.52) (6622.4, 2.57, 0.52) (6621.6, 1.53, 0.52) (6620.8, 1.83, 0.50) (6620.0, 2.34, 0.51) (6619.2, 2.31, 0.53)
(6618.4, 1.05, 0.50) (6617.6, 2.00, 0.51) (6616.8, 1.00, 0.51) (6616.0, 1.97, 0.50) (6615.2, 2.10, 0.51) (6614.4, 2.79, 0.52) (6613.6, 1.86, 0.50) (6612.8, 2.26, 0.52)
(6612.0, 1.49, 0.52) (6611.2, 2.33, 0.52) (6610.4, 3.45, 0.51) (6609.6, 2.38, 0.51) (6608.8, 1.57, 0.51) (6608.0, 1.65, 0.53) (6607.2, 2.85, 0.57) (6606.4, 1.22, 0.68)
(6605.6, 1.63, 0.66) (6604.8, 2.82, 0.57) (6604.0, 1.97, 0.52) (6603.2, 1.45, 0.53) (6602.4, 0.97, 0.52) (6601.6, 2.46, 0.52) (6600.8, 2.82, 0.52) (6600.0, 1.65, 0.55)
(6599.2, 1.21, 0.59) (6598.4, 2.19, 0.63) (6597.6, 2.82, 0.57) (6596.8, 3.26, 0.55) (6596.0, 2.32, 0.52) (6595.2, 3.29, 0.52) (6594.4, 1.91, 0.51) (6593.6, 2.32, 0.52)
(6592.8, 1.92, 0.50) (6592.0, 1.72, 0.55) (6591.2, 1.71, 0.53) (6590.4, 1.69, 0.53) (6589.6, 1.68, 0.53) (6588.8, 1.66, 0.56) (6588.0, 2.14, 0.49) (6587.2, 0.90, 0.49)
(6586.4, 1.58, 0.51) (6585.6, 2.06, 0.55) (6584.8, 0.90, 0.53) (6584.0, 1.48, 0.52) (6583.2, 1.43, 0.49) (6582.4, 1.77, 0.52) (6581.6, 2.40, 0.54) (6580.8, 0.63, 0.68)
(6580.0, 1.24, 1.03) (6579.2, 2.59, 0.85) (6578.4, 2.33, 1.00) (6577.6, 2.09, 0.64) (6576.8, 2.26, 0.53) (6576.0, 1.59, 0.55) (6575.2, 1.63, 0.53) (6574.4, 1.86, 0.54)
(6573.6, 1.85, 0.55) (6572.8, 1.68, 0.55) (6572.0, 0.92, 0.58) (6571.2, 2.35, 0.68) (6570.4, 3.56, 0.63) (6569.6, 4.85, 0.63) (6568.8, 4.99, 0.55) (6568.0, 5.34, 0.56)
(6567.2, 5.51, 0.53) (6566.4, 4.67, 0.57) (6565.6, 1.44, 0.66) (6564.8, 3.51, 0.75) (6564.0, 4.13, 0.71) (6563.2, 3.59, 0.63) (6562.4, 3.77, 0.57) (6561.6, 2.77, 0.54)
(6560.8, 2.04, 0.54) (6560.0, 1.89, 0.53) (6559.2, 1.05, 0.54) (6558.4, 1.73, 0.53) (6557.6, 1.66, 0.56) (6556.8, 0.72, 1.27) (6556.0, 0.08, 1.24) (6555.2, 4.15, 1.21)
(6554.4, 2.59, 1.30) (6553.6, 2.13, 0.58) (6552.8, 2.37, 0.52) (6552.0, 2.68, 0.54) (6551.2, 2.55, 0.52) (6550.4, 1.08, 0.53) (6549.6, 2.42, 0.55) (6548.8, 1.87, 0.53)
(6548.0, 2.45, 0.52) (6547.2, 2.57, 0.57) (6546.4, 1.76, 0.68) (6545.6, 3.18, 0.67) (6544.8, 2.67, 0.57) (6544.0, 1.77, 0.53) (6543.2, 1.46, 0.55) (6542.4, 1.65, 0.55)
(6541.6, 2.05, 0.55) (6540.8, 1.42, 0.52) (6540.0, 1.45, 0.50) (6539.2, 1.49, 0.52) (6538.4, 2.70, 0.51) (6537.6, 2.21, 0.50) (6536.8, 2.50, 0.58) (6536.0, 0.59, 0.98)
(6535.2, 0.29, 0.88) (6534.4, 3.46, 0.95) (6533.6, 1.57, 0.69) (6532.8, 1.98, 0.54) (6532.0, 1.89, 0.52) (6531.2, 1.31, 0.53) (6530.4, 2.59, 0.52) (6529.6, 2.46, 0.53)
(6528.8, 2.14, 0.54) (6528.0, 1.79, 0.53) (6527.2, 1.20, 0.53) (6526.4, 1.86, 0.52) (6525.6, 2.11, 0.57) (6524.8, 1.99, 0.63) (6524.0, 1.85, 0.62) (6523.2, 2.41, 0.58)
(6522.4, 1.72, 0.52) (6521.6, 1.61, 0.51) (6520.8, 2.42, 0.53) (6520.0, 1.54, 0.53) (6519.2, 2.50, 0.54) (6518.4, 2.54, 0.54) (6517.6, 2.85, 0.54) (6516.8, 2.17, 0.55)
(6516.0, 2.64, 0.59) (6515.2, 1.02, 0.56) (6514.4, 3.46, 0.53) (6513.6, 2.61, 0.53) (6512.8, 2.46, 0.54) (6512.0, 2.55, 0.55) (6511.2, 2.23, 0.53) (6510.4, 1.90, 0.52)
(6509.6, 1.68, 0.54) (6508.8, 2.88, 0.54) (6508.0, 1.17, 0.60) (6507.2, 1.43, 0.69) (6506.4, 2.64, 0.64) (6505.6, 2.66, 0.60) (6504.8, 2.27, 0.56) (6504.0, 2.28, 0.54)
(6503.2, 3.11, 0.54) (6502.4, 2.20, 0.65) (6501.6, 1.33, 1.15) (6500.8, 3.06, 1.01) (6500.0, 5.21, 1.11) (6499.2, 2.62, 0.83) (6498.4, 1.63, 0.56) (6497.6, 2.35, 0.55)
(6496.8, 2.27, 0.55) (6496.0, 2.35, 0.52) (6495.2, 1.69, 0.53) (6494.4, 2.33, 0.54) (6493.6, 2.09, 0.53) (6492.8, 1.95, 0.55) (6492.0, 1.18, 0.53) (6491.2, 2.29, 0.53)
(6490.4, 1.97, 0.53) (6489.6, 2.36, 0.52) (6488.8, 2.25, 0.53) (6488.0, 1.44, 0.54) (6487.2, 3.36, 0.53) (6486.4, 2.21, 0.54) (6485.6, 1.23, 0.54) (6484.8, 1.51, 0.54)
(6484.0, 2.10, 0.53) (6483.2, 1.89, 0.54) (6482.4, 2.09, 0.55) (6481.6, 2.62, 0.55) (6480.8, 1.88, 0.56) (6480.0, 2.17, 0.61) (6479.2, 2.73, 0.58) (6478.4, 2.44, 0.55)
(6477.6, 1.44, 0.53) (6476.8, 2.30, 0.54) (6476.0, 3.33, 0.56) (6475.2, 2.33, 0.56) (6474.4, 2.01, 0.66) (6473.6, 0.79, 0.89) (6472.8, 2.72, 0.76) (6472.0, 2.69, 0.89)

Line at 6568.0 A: H-beta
